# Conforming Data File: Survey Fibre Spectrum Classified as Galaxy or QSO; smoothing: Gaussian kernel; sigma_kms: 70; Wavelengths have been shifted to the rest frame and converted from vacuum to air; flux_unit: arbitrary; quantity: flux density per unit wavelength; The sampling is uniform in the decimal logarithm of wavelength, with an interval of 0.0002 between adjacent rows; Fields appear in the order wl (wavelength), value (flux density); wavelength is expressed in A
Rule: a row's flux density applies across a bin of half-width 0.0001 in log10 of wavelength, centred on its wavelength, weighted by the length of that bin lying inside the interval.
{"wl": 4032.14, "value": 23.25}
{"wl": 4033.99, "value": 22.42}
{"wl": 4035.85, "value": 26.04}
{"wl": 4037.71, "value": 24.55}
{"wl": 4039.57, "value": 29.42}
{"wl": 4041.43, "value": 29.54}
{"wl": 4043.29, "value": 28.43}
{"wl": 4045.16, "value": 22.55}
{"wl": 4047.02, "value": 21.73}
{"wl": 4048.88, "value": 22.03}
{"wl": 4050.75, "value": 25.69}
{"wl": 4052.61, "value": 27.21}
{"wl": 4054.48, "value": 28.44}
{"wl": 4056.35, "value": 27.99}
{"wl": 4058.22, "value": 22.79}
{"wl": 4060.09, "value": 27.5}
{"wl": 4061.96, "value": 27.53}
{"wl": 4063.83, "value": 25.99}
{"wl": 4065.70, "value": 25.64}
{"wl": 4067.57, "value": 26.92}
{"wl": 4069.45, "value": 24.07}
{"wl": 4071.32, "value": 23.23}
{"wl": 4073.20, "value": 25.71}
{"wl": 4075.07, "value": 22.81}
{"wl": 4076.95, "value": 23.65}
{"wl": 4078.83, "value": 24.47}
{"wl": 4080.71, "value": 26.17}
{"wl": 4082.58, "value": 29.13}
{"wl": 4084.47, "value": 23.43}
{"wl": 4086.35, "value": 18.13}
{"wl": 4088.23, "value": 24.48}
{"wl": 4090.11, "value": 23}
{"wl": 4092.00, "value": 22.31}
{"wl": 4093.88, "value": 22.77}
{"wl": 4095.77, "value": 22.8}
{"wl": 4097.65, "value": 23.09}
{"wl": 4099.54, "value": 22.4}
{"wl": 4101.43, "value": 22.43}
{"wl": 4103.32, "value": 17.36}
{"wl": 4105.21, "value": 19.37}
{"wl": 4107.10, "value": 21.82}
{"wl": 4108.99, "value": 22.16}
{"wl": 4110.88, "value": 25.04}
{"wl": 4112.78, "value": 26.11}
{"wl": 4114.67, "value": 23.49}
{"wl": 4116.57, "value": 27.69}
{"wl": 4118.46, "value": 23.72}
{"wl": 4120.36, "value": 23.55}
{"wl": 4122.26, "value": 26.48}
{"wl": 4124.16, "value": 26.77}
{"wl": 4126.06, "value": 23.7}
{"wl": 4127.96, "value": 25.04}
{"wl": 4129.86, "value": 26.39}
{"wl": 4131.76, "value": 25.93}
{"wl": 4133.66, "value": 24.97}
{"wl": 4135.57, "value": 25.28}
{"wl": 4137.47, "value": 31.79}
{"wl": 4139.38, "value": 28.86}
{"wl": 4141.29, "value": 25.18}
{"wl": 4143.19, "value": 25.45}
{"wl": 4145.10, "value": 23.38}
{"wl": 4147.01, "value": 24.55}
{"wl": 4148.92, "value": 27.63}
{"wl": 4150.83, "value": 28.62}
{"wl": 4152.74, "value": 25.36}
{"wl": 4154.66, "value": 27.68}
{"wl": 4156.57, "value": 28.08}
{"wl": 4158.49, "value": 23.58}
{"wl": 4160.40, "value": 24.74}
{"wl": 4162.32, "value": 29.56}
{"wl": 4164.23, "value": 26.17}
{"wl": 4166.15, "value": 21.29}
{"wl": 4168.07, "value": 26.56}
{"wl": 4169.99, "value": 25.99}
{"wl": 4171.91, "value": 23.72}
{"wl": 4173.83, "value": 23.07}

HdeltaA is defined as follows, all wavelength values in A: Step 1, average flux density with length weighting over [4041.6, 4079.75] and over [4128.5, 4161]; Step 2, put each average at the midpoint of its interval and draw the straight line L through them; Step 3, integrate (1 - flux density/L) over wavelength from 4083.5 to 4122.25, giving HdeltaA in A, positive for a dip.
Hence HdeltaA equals 4.45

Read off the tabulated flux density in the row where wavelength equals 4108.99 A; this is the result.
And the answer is 22.16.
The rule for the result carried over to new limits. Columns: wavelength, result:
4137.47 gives 31.79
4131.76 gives 25.93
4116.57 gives 27.69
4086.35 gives 18.13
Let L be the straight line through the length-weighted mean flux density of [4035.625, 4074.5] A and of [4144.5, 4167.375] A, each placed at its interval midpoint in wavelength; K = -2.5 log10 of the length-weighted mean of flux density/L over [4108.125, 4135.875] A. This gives 0.03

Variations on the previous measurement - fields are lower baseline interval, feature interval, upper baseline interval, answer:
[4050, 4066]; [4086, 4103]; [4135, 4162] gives 0.19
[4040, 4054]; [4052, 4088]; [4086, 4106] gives -0.07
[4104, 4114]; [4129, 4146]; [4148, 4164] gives -0.05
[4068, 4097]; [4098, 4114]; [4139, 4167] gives 0.11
